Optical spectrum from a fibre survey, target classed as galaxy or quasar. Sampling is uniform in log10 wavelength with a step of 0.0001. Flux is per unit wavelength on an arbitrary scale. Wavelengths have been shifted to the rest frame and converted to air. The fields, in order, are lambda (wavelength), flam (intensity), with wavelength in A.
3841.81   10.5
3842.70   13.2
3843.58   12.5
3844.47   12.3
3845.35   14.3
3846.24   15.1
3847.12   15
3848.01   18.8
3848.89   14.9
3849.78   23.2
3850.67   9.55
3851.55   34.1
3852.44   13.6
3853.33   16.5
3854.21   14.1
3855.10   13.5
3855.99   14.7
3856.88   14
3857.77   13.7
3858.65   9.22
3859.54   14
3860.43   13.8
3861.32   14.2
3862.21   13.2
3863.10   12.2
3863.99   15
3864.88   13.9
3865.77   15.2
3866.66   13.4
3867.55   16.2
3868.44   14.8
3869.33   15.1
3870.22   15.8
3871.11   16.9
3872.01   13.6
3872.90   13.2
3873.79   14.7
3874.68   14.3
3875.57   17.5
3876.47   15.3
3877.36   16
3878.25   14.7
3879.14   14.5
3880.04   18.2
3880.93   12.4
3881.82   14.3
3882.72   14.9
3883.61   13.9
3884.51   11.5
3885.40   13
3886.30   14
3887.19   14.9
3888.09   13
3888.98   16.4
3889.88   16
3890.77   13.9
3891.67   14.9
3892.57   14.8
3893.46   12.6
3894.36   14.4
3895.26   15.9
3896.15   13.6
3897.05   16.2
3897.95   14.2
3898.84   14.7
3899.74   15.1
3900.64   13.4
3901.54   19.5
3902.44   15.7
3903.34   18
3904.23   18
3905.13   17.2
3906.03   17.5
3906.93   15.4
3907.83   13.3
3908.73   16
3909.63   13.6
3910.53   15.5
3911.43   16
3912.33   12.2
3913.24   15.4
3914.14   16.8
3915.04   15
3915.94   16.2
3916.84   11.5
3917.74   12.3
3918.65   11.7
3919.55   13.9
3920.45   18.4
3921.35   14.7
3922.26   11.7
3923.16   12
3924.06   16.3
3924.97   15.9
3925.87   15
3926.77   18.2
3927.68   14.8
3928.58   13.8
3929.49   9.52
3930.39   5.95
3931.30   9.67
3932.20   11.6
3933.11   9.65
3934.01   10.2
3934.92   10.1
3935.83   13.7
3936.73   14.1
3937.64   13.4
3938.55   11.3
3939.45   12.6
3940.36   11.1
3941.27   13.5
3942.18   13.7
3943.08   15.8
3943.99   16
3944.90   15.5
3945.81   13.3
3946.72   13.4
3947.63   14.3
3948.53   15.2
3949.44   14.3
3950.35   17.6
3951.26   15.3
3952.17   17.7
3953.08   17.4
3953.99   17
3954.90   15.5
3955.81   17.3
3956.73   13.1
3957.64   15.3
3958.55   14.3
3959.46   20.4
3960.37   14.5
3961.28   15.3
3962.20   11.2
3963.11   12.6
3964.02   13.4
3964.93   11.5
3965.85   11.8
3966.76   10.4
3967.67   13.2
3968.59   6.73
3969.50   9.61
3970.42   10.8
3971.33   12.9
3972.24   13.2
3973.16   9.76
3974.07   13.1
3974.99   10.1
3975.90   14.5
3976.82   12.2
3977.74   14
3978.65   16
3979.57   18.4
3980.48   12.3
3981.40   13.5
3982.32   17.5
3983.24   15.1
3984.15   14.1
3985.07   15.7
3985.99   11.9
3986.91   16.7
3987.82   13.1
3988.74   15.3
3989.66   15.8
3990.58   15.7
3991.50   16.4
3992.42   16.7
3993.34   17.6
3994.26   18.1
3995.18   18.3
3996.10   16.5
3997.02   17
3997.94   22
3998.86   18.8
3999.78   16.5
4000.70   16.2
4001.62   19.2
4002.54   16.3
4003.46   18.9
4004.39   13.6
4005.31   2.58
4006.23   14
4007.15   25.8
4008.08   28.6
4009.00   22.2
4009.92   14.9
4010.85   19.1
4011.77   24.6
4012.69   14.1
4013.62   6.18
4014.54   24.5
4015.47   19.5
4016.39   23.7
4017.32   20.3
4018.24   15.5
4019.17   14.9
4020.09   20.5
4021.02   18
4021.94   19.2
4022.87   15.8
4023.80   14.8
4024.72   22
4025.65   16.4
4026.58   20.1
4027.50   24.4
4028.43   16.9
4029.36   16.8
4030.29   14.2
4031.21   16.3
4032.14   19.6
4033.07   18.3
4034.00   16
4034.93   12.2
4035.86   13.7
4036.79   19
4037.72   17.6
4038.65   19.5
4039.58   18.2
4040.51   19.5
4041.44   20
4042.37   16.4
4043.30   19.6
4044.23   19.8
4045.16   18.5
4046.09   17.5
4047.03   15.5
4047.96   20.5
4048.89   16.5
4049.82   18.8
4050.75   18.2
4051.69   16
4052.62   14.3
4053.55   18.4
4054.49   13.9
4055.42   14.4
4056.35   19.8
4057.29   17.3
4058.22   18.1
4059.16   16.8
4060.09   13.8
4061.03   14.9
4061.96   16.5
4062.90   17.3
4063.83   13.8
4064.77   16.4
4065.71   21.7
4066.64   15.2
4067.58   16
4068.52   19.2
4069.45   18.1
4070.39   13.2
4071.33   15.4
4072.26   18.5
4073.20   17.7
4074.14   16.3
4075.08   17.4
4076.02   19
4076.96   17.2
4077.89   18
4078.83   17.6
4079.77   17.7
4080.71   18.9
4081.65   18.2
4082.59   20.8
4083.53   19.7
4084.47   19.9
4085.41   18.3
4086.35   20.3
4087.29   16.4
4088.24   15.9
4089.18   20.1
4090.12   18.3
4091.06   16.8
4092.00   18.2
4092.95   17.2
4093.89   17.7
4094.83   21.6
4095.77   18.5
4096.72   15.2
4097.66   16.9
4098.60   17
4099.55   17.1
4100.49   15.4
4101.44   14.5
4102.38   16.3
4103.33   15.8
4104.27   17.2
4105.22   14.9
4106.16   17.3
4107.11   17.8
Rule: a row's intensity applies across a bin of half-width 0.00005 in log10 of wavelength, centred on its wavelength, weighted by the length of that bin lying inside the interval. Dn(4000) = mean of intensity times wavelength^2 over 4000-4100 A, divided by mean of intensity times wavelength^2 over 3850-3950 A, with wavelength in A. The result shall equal 1.32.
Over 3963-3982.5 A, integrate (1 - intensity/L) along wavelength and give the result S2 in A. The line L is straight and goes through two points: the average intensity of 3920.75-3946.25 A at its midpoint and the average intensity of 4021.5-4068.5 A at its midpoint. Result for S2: 2.7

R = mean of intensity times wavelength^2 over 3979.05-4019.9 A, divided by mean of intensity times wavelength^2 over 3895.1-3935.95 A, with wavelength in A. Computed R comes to 1.25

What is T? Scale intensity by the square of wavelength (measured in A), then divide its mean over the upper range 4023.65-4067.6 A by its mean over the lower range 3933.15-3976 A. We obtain 1.3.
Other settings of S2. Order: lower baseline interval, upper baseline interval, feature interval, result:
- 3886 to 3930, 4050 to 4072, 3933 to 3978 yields 5.5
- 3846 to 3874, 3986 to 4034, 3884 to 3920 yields 2.3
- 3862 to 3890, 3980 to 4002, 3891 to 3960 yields 3.8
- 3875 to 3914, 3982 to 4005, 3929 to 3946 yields 3.8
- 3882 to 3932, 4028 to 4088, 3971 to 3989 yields 2.2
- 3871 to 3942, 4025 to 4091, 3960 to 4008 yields 3.9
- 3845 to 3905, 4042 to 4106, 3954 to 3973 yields 3.4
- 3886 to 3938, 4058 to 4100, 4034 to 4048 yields -0.8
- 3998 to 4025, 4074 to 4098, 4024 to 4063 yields 1.3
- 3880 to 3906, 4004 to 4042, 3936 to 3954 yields 1.8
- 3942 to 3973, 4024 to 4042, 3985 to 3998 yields -0.4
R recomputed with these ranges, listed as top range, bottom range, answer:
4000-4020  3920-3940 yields 1.45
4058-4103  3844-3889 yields 1.30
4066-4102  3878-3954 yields 1.34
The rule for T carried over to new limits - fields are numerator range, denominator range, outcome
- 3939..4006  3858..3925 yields 1.04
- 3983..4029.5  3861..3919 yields 1.25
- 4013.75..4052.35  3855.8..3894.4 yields 1.36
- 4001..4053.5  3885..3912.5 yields 1.26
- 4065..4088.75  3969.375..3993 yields 1.33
